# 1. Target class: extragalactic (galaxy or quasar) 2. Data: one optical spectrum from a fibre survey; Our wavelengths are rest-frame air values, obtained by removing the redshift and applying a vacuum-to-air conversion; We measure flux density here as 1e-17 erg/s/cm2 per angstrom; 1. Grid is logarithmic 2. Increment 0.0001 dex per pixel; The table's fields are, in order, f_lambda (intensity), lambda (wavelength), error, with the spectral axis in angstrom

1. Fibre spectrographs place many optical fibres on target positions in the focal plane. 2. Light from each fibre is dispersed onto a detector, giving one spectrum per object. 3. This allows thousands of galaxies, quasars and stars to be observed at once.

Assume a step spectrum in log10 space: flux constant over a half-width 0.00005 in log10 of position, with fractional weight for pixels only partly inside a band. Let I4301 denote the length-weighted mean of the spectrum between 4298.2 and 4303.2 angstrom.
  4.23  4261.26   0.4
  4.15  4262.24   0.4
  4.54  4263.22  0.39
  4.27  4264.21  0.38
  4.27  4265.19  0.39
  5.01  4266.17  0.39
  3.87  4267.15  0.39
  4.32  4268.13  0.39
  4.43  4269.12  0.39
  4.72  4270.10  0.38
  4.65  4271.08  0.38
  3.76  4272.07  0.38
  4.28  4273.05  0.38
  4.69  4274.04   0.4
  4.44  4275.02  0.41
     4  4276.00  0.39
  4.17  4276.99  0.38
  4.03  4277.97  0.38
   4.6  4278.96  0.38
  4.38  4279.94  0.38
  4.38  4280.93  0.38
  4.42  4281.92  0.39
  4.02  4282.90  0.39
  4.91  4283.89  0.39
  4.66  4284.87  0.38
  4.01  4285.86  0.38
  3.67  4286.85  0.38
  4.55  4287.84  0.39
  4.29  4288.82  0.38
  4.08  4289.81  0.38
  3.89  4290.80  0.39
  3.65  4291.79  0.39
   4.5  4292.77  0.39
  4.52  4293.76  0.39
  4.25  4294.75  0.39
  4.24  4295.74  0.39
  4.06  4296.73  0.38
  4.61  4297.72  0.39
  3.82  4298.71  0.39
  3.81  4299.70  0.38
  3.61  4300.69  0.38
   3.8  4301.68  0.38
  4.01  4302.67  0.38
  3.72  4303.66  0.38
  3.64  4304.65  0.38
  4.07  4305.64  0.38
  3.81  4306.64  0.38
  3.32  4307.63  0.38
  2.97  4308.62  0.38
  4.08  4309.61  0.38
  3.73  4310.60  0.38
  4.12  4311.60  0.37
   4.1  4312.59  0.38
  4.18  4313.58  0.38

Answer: 3.81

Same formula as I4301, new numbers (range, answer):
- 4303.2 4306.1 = 3.81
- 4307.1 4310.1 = 3.47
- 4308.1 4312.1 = 3.73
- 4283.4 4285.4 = 4.78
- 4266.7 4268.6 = 4.1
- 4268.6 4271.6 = 4.58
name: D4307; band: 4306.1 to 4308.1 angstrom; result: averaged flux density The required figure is 3.57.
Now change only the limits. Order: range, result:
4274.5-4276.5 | 4.23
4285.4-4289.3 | 4.13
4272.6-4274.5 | 4.47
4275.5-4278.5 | 4.07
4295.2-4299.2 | 4.18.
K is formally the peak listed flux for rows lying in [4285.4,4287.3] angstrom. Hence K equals 4.01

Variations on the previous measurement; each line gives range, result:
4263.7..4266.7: 5.01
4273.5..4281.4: 4.69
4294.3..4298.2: 4.61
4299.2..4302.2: 3.81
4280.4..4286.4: 4.91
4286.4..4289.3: 4.55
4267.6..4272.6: 4.72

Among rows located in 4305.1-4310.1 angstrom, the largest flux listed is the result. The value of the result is 4.08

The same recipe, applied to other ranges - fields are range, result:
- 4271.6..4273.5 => 4.28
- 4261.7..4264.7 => 4.54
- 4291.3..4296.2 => 4.52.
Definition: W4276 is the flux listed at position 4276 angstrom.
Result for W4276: 4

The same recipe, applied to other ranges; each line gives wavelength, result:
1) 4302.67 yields 4.01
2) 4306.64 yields 3.81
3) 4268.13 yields 4.32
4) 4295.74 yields 4.24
